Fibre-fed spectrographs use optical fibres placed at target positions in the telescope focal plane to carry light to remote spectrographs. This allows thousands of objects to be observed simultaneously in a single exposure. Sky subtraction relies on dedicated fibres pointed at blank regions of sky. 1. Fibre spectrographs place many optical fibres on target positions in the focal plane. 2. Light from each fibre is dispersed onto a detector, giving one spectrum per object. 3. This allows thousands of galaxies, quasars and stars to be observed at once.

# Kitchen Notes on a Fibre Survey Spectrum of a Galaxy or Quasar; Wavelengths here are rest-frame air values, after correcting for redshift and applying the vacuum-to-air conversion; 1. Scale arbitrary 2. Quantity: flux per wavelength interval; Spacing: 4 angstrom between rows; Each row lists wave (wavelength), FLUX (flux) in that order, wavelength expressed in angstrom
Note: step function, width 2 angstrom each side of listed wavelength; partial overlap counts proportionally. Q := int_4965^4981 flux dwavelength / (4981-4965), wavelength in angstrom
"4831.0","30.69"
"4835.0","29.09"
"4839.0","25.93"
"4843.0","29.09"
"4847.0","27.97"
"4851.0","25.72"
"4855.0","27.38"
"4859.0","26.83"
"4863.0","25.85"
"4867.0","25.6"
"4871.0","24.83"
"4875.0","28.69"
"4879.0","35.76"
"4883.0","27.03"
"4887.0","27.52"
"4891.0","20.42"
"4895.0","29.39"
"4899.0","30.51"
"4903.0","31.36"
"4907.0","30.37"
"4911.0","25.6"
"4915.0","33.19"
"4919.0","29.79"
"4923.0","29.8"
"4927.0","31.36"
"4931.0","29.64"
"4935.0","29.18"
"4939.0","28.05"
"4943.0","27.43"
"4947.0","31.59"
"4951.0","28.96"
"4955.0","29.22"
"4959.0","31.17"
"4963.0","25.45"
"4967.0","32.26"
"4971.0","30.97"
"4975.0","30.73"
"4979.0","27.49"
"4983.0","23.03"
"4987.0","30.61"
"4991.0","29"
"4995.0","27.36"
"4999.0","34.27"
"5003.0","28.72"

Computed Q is 30.4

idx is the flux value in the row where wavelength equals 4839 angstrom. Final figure 25.93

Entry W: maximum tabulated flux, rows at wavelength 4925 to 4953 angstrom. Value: 31.59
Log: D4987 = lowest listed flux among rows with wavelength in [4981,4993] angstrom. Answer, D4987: 23.03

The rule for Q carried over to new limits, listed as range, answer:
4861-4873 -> 25.4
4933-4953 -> 29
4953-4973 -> 29.8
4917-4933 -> 30.1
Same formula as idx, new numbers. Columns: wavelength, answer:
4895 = 29.39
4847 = 27.97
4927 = 31.36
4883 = 27.03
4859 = 26.83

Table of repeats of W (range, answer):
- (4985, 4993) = 30.61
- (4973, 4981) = 30.73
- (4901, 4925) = 33.19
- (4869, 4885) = 35.76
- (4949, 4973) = 32.26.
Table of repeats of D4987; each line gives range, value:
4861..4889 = 24.83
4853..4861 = 26.83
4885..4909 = 20.42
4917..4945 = 27.43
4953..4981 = 25.45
